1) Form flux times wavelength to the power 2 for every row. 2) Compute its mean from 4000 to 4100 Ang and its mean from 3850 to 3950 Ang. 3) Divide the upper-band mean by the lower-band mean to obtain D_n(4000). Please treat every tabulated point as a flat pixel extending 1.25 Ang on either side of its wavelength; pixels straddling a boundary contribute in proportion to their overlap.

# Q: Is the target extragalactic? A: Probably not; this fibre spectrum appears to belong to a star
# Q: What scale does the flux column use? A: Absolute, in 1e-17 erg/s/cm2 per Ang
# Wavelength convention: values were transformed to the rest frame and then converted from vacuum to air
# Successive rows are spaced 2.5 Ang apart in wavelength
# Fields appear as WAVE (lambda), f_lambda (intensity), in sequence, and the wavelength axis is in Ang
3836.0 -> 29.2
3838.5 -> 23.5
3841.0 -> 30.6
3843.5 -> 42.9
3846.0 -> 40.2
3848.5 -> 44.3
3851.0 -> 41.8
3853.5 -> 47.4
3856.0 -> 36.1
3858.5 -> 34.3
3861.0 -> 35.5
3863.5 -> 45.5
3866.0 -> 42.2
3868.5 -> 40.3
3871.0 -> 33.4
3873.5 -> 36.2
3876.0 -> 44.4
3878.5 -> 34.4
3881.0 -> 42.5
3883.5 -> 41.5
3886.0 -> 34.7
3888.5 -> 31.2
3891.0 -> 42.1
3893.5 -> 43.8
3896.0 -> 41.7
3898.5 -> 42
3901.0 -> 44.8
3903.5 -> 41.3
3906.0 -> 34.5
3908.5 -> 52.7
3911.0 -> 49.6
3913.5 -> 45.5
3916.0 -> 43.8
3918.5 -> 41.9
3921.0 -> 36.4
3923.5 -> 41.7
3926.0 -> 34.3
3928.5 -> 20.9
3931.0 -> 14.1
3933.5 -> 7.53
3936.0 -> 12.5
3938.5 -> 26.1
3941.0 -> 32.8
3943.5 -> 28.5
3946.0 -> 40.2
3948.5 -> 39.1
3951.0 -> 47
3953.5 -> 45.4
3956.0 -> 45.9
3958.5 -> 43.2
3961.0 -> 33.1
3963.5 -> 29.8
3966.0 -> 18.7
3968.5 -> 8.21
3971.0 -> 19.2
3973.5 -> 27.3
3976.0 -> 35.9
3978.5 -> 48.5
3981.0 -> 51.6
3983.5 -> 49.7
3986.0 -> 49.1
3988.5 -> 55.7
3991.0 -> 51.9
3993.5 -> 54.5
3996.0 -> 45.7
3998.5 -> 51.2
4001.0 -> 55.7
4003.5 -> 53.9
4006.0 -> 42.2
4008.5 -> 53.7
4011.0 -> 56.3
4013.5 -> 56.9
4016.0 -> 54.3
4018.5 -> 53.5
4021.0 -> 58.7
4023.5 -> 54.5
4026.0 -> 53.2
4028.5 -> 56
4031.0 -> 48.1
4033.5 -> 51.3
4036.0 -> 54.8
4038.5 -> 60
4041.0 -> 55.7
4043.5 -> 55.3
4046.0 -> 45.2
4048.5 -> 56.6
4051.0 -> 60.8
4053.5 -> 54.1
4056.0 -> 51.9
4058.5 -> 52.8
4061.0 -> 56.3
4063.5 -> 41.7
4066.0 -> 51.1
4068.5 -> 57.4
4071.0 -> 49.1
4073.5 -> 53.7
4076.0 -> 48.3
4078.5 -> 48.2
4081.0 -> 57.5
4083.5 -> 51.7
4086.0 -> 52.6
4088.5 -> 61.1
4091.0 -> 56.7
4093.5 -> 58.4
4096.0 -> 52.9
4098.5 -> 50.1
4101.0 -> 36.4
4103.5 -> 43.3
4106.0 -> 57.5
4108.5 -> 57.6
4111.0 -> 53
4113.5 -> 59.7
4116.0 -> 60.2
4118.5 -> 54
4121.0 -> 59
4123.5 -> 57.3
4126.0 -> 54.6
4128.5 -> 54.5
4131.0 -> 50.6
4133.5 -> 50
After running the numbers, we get 1.6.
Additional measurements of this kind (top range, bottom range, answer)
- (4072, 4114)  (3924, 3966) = 1.82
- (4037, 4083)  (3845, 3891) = 1.49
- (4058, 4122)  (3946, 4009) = 1.33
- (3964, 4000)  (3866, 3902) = 1.07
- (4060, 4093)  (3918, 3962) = 1.73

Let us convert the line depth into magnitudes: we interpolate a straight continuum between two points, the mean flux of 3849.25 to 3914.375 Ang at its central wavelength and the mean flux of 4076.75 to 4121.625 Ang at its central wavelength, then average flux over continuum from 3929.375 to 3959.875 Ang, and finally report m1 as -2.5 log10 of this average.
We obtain 0.372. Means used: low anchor 40.7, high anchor 53.7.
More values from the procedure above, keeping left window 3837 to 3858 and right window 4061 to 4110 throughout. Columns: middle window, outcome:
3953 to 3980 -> 0.366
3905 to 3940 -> 0.270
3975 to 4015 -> -0.093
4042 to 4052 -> -0.096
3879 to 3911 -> -0.009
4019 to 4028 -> -0.147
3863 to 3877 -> -0.016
